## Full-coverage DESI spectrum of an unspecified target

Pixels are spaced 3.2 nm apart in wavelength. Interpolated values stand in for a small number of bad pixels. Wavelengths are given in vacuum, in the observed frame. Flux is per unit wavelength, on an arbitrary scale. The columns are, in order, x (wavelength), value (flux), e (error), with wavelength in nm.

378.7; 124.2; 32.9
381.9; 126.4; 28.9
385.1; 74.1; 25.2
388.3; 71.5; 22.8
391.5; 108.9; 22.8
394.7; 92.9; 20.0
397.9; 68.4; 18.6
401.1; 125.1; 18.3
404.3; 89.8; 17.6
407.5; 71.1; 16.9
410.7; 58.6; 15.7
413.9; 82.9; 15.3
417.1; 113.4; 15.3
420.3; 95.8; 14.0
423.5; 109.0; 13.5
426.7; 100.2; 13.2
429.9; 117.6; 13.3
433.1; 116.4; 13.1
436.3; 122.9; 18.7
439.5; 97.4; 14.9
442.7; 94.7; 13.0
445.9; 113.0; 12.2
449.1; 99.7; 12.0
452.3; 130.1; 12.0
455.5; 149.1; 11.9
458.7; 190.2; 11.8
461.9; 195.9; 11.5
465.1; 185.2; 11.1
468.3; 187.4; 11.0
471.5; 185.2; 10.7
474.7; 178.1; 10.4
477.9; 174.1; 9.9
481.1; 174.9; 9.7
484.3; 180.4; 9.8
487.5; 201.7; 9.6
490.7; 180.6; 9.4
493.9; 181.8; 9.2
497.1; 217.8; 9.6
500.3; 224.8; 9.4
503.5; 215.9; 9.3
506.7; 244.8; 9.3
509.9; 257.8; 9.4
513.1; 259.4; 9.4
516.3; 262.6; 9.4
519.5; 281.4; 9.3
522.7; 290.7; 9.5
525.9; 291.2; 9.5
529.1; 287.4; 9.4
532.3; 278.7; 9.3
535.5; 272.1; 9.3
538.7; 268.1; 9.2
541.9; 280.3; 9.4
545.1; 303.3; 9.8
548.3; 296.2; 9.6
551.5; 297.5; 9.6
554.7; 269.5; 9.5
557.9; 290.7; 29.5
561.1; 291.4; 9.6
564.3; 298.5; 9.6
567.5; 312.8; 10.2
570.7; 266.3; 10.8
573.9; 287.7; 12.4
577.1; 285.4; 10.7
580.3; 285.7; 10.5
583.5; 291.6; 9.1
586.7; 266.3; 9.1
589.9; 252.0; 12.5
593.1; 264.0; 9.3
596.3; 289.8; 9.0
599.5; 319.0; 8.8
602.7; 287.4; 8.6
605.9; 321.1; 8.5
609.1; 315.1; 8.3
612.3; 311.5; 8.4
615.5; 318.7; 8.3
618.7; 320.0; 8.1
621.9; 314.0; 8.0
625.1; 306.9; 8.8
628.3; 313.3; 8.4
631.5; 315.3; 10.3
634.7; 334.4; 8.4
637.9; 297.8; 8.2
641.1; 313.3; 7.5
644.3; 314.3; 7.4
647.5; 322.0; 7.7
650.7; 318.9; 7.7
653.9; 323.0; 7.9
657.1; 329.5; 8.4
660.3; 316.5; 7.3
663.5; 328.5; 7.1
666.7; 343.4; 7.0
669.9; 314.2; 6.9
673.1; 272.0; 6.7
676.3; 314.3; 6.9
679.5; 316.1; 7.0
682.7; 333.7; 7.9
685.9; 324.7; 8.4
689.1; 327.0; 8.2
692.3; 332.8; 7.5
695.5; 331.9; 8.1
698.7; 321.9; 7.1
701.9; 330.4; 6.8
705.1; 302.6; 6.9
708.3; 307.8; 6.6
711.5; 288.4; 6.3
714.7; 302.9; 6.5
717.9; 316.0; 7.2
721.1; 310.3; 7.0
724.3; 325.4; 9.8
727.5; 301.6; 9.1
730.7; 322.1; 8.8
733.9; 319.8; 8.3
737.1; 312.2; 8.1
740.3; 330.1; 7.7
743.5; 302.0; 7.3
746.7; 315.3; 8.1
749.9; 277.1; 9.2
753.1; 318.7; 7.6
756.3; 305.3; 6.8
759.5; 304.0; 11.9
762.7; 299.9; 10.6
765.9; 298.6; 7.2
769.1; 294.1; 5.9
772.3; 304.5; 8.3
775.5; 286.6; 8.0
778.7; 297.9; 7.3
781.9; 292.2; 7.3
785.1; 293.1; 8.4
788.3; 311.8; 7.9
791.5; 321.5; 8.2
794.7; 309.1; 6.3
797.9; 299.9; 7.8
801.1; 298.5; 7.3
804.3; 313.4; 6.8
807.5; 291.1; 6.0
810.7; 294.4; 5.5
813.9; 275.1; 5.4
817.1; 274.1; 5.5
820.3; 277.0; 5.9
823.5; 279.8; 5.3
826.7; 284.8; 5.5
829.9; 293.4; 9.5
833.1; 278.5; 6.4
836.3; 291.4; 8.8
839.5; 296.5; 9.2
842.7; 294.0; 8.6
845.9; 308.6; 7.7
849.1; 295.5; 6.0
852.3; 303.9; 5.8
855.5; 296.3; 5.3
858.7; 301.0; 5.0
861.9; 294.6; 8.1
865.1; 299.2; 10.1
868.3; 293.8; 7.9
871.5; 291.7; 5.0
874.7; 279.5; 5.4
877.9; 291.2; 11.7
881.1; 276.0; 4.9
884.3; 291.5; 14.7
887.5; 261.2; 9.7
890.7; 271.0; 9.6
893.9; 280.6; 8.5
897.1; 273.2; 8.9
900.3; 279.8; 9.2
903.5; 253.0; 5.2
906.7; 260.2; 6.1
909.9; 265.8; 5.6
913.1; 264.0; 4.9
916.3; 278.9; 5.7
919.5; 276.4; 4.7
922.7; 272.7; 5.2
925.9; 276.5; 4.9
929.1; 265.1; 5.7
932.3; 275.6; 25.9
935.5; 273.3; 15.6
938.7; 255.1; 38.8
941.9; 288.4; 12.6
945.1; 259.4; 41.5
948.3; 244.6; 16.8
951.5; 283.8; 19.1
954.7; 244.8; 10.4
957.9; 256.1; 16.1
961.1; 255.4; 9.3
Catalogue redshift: 0.14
